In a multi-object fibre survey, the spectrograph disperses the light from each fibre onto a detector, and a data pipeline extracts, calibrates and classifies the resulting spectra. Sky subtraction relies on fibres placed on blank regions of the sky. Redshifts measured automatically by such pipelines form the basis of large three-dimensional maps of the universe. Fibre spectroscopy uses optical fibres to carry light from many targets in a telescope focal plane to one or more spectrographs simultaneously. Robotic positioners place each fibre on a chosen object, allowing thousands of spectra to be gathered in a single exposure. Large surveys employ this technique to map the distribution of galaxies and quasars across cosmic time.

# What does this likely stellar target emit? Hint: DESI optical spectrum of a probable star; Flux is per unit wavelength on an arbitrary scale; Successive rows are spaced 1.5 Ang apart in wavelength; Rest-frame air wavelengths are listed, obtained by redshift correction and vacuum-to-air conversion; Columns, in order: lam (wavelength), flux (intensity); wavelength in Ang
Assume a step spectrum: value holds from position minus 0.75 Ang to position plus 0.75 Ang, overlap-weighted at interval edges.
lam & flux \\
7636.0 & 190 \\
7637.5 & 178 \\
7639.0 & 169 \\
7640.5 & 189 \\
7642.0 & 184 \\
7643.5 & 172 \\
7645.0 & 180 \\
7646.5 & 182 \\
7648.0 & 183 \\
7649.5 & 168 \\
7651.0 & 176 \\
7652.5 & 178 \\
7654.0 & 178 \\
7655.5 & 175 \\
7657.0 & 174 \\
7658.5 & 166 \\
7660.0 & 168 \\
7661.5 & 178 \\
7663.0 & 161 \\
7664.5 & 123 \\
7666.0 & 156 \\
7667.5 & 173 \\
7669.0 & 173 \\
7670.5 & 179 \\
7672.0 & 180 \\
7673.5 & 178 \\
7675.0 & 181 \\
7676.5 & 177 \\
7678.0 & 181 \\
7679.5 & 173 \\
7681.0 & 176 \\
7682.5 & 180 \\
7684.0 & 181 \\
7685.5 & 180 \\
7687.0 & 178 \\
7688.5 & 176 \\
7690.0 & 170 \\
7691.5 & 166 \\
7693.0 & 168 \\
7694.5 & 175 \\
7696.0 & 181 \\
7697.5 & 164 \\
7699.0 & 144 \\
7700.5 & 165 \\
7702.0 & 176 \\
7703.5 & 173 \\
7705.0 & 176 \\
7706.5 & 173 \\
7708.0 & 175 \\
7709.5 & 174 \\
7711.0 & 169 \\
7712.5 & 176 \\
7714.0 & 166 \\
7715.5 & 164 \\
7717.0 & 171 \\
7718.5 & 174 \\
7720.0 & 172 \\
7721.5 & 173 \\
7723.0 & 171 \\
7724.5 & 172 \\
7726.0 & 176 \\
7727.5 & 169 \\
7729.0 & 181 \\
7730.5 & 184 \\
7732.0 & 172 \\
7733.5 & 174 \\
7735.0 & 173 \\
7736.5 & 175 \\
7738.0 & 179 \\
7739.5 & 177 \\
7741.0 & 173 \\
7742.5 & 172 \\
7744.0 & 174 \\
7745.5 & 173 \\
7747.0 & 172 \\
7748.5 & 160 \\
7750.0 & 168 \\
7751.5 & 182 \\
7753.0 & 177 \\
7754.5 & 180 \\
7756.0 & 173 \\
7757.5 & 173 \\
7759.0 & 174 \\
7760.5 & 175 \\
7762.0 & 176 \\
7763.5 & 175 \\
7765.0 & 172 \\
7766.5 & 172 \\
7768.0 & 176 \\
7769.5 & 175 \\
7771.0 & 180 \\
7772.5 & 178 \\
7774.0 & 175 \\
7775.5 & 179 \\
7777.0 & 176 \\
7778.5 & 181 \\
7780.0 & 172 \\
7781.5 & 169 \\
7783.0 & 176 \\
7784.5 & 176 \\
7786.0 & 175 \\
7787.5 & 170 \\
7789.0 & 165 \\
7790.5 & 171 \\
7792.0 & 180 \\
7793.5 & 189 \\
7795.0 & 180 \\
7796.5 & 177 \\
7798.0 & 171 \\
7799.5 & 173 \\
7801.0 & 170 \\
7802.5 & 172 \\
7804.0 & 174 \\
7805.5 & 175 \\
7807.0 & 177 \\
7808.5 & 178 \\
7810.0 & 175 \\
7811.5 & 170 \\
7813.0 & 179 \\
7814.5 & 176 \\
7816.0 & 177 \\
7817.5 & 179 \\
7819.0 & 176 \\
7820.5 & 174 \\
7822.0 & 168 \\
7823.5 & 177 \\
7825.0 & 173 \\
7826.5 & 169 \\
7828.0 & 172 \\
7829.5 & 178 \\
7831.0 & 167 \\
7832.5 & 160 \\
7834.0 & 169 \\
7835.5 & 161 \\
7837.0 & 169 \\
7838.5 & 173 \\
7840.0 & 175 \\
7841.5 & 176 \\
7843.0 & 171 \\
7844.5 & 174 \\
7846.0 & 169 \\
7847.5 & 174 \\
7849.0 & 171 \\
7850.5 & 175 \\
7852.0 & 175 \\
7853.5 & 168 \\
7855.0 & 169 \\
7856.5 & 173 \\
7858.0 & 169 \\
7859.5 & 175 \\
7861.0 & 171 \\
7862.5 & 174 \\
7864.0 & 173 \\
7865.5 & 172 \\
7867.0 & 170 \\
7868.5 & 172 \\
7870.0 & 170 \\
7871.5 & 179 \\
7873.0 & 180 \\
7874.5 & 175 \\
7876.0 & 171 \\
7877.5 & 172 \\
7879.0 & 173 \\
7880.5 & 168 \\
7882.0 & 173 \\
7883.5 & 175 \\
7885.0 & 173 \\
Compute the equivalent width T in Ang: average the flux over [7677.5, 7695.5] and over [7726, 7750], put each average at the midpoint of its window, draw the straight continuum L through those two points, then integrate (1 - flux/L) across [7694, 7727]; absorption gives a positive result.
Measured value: 0.7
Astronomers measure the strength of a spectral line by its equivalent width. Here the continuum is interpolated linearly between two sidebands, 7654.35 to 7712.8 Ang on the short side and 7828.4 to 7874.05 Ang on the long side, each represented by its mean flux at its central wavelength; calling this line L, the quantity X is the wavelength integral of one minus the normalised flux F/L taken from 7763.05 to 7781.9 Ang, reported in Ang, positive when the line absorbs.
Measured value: -0.4 Ang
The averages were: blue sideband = 172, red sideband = 172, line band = 176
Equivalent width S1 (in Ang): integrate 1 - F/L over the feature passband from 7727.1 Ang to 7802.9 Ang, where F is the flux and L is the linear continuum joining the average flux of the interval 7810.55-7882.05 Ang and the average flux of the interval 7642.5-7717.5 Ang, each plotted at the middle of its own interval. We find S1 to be -1.1 Ang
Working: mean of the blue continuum 172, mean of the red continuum 172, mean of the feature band 175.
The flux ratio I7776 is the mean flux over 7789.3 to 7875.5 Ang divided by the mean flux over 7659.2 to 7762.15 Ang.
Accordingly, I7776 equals 1.0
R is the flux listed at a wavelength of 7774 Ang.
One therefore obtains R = 175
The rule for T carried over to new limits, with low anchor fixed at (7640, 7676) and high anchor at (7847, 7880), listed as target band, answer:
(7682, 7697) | -0.2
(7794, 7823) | -0.4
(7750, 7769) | -0.2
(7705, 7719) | 0.1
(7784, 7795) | -0.2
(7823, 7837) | 0.3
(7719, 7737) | -0.1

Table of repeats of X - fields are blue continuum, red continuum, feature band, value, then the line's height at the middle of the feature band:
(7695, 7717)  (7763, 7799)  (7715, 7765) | -0.4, 172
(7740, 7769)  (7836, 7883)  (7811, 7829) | -0.1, 173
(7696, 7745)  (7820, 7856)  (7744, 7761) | -0.1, 172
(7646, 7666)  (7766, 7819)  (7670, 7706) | -0.7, 171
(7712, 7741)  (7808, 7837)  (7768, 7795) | -0.5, 173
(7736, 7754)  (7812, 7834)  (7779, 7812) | -0.2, 173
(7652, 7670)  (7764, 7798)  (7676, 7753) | -1.0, 171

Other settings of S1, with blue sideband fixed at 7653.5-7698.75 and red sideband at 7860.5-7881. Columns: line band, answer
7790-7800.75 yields -0.3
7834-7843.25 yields 0.1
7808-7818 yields -0.2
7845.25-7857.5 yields 0.1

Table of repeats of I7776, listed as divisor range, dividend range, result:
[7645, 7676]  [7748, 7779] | 1.02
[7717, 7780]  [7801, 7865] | 0.99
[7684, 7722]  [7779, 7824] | 1.02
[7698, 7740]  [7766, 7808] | 1.02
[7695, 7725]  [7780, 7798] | 1.03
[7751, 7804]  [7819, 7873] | 0.98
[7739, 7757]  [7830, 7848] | 0.98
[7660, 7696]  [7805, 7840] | 1.00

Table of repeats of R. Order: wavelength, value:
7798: 171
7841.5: 176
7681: 176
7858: 169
